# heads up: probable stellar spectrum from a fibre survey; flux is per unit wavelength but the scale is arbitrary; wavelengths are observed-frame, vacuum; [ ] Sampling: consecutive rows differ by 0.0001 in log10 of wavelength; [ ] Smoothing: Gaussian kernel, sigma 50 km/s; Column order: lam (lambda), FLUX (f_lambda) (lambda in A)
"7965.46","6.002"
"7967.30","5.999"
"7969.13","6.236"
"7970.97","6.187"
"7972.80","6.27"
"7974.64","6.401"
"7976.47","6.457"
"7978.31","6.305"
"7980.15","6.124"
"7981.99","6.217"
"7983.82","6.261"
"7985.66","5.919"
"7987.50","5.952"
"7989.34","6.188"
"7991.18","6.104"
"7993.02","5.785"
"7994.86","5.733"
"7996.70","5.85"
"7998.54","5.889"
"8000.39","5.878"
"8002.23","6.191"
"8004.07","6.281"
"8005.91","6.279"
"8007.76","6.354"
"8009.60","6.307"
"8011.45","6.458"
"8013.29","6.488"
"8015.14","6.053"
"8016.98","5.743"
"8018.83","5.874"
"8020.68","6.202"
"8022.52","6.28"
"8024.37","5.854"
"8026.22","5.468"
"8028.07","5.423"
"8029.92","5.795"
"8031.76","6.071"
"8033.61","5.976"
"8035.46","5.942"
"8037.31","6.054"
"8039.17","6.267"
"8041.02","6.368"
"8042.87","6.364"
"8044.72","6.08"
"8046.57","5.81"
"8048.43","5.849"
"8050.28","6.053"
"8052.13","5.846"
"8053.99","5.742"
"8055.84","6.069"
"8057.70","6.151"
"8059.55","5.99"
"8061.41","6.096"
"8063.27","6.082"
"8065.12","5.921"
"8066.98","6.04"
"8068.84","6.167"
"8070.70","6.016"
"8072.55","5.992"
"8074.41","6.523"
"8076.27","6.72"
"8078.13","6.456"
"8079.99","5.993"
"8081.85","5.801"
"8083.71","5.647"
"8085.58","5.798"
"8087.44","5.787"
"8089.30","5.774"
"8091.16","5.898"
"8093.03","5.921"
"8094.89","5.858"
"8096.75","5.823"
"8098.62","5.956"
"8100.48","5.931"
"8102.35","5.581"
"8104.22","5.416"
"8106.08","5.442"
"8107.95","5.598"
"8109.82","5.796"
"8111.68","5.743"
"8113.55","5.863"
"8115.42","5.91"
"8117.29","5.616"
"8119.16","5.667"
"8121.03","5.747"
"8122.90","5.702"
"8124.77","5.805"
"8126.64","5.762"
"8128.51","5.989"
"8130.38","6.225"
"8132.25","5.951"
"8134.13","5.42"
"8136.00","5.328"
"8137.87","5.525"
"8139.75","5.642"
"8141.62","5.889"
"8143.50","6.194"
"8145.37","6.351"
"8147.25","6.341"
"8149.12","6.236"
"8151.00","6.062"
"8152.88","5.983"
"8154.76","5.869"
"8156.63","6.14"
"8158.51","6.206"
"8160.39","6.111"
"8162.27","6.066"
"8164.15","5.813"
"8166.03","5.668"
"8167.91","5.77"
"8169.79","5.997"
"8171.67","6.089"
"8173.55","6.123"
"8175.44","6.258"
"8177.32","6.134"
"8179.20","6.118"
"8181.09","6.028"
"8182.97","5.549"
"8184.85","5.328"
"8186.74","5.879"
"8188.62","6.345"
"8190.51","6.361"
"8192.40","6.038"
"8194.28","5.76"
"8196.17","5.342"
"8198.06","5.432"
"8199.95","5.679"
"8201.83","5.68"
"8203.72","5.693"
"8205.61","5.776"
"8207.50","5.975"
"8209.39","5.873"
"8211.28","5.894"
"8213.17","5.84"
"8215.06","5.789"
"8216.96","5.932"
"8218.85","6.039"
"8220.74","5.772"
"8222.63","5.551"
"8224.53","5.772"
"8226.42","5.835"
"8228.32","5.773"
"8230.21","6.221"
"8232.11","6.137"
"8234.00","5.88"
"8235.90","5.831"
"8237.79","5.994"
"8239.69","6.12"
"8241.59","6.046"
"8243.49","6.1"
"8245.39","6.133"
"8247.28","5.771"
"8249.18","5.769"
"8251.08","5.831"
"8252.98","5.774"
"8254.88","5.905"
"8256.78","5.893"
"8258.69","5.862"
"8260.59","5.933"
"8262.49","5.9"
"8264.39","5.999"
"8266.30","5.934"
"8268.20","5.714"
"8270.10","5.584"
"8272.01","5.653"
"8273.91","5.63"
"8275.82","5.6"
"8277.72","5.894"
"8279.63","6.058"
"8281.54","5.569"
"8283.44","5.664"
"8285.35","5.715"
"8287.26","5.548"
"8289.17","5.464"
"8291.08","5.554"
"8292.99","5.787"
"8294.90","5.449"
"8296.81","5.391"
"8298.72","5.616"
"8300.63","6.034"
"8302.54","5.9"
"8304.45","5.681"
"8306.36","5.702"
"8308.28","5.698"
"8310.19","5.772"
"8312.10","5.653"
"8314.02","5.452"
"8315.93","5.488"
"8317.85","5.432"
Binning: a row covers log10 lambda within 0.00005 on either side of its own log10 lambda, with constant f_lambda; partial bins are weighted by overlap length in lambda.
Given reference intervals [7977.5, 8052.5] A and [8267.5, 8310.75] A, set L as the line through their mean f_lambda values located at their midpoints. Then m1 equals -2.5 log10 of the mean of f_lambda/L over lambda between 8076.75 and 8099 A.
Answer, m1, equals 0.01 mag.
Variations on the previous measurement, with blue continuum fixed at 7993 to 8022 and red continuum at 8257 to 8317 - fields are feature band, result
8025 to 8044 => 0.016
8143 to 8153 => -0.056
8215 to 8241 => -0.022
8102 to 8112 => 0.069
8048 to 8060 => 0.012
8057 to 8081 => -0.027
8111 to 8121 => 0.035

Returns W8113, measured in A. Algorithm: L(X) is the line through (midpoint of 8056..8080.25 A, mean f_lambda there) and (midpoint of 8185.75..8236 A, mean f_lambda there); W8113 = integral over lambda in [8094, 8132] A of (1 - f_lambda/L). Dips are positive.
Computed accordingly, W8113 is 1.84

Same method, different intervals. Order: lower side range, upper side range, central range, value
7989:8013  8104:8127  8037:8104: -1.6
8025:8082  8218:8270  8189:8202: 0.3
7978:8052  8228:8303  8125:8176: -0.3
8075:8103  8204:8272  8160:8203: 0.1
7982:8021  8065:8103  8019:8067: 0.4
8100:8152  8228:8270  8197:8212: 0.4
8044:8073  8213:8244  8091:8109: 0.7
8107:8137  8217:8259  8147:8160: -0.7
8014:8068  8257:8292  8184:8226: 0.0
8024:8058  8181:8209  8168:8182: -0.7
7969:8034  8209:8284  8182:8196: 0.1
